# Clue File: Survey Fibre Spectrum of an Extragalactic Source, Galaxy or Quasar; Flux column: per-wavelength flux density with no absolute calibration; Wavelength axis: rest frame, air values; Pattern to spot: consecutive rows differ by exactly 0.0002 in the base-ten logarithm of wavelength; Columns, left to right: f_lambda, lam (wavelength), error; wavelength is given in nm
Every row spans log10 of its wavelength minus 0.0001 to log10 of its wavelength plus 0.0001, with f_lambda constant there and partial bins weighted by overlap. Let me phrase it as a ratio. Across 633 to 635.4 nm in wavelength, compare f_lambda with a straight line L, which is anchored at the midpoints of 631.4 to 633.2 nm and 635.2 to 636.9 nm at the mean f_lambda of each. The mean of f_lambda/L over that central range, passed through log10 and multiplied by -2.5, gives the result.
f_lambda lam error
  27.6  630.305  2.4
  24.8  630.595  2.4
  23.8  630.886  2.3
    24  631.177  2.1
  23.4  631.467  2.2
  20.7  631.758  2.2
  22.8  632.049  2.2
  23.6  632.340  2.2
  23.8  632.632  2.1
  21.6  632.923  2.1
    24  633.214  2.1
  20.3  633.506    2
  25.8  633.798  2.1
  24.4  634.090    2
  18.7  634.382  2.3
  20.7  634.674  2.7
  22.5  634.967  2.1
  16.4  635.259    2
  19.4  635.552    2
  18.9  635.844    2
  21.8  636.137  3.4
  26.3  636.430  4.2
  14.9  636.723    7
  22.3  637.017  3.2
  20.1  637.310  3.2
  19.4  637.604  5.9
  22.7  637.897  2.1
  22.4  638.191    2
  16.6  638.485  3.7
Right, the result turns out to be -0.02 mag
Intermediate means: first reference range 22.7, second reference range 19.8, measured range 21.6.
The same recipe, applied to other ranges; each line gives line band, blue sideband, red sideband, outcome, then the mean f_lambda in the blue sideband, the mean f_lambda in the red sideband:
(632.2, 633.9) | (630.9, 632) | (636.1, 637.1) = -0.04 mag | 22.8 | 21.2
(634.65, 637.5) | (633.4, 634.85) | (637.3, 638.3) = 0.07 mag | 22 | 21.2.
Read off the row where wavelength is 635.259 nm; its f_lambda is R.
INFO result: 16.4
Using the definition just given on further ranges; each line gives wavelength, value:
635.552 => 19.4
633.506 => 20.3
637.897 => 22.7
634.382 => 18.7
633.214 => 24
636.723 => 14.9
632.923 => 21.6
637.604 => 19.4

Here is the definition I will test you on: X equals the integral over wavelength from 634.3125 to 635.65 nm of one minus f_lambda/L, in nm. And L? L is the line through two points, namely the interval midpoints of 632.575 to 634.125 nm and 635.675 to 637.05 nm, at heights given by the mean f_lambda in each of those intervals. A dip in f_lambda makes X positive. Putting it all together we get 0.14 nm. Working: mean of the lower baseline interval 23.2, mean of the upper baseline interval 20.7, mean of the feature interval 19.6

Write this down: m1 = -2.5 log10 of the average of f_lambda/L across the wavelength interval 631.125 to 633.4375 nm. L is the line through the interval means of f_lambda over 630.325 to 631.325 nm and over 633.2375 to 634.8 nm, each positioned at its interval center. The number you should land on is 0.03 mag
